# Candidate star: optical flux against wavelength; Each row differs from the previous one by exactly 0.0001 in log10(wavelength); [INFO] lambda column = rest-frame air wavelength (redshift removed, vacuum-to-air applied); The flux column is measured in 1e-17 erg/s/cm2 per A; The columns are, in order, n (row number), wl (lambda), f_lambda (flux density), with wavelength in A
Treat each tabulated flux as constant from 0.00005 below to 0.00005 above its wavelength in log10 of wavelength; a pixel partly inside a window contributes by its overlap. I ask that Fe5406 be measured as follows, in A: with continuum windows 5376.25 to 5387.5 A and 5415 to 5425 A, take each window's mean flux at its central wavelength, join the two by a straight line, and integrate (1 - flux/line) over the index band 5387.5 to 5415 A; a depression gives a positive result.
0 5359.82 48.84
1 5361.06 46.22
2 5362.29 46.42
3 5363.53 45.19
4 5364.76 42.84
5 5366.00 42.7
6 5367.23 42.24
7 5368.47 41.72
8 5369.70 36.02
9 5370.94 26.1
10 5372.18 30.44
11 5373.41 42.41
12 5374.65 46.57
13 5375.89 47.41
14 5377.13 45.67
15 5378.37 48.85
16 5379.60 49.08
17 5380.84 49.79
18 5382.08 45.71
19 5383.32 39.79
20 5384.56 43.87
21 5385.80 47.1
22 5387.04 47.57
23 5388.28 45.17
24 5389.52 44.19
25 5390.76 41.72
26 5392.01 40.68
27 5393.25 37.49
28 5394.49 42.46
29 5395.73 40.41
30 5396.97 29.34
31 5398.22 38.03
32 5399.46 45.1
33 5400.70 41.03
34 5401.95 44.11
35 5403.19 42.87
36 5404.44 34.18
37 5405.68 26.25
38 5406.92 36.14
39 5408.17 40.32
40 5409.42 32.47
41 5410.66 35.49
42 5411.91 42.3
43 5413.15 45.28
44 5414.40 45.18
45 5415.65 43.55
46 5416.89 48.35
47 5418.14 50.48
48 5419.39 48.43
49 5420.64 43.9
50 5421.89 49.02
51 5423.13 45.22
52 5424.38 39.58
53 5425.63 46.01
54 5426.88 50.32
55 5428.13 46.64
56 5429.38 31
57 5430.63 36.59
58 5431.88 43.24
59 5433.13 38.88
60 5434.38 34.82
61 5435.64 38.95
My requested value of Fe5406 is 3.9 A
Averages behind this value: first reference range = 46.4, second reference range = 46.1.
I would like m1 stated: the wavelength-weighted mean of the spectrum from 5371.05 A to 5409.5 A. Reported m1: 41.4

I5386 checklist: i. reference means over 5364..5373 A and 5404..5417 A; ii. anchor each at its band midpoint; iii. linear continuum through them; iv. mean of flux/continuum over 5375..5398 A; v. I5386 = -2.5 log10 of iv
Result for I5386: -0.14 mag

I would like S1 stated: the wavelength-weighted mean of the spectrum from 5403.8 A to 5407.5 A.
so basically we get 32.2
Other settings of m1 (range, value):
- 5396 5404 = 39.9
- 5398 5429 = 42.4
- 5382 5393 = 43.7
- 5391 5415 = 38.9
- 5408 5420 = 43.3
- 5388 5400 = 40.3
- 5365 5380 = 41.5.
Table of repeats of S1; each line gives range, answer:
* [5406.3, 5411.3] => 36.1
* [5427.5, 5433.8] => 39.3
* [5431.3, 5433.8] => 40.9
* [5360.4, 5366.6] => 44.7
